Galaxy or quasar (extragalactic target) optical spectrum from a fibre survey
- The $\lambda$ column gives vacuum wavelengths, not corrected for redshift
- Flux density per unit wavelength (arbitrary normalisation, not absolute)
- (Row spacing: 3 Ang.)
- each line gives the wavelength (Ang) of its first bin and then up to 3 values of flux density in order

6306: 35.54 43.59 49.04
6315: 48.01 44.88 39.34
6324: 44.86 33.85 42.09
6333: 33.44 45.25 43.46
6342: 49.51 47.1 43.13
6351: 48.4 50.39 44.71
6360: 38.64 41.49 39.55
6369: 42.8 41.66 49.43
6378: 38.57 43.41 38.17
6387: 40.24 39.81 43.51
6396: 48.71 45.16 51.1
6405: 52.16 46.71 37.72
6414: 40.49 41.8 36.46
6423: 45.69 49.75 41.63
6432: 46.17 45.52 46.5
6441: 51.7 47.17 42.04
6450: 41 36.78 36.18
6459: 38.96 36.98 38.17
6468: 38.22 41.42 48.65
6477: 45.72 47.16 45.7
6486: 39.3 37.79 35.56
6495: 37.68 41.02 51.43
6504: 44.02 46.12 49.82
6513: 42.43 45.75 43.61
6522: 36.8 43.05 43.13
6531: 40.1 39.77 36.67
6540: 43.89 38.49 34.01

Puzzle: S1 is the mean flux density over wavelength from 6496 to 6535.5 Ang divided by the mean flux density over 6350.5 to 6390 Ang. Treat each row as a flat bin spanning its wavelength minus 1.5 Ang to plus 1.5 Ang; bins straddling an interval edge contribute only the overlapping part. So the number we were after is 1.02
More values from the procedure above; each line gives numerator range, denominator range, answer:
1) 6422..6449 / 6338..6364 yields 1.02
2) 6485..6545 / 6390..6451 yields 0.93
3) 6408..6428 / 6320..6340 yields 1.05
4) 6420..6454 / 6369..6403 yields 1.03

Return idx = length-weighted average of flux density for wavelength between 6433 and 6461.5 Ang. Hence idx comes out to 42.7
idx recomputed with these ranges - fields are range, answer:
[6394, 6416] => 45.9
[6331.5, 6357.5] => 45.1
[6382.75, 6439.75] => 44.1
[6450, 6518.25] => 42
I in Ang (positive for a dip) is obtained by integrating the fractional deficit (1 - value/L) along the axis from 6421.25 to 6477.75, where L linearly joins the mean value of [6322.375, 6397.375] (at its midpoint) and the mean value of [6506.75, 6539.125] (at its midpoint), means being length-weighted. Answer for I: -0.5 Ang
